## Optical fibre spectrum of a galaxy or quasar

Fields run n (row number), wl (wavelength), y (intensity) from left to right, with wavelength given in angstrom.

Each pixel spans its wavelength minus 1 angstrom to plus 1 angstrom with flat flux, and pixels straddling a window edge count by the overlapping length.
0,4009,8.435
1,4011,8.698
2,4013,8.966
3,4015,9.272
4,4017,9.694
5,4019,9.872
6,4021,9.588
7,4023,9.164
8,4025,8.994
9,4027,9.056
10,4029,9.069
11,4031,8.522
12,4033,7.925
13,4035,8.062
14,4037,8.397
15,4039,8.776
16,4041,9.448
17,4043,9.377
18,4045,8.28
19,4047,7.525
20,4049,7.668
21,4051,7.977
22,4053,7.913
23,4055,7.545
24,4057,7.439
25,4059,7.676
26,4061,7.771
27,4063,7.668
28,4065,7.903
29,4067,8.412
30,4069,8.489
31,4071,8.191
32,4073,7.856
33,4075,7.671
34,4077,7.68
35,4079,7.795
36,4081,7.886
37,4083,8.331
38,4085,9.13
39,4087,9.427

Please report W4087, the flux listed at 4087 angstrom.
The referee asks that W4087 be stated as 9.427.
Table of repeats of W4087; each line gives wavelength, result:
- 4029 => 9.069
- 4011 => 8.698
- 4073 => 7.856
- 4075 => 7.671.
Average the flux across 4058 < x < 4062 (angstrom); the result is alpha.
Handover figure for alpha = 7.72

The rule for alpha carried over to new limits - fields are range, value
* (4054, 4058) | 7.49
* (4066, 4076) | 8.12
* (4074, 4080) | 7.72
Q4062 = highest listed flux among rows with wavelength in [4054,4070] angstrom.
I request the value 8.489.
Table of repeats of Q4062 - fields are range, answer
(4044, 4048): 8.28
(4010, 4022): 9.872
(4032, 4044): 9.448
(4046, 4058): 7.977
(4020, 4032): 9.588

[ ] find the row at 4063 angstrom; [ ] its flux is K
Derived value 7.668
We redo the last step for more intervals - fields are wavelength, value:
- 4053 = 7.913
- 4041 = 9.448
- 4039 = 8.776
